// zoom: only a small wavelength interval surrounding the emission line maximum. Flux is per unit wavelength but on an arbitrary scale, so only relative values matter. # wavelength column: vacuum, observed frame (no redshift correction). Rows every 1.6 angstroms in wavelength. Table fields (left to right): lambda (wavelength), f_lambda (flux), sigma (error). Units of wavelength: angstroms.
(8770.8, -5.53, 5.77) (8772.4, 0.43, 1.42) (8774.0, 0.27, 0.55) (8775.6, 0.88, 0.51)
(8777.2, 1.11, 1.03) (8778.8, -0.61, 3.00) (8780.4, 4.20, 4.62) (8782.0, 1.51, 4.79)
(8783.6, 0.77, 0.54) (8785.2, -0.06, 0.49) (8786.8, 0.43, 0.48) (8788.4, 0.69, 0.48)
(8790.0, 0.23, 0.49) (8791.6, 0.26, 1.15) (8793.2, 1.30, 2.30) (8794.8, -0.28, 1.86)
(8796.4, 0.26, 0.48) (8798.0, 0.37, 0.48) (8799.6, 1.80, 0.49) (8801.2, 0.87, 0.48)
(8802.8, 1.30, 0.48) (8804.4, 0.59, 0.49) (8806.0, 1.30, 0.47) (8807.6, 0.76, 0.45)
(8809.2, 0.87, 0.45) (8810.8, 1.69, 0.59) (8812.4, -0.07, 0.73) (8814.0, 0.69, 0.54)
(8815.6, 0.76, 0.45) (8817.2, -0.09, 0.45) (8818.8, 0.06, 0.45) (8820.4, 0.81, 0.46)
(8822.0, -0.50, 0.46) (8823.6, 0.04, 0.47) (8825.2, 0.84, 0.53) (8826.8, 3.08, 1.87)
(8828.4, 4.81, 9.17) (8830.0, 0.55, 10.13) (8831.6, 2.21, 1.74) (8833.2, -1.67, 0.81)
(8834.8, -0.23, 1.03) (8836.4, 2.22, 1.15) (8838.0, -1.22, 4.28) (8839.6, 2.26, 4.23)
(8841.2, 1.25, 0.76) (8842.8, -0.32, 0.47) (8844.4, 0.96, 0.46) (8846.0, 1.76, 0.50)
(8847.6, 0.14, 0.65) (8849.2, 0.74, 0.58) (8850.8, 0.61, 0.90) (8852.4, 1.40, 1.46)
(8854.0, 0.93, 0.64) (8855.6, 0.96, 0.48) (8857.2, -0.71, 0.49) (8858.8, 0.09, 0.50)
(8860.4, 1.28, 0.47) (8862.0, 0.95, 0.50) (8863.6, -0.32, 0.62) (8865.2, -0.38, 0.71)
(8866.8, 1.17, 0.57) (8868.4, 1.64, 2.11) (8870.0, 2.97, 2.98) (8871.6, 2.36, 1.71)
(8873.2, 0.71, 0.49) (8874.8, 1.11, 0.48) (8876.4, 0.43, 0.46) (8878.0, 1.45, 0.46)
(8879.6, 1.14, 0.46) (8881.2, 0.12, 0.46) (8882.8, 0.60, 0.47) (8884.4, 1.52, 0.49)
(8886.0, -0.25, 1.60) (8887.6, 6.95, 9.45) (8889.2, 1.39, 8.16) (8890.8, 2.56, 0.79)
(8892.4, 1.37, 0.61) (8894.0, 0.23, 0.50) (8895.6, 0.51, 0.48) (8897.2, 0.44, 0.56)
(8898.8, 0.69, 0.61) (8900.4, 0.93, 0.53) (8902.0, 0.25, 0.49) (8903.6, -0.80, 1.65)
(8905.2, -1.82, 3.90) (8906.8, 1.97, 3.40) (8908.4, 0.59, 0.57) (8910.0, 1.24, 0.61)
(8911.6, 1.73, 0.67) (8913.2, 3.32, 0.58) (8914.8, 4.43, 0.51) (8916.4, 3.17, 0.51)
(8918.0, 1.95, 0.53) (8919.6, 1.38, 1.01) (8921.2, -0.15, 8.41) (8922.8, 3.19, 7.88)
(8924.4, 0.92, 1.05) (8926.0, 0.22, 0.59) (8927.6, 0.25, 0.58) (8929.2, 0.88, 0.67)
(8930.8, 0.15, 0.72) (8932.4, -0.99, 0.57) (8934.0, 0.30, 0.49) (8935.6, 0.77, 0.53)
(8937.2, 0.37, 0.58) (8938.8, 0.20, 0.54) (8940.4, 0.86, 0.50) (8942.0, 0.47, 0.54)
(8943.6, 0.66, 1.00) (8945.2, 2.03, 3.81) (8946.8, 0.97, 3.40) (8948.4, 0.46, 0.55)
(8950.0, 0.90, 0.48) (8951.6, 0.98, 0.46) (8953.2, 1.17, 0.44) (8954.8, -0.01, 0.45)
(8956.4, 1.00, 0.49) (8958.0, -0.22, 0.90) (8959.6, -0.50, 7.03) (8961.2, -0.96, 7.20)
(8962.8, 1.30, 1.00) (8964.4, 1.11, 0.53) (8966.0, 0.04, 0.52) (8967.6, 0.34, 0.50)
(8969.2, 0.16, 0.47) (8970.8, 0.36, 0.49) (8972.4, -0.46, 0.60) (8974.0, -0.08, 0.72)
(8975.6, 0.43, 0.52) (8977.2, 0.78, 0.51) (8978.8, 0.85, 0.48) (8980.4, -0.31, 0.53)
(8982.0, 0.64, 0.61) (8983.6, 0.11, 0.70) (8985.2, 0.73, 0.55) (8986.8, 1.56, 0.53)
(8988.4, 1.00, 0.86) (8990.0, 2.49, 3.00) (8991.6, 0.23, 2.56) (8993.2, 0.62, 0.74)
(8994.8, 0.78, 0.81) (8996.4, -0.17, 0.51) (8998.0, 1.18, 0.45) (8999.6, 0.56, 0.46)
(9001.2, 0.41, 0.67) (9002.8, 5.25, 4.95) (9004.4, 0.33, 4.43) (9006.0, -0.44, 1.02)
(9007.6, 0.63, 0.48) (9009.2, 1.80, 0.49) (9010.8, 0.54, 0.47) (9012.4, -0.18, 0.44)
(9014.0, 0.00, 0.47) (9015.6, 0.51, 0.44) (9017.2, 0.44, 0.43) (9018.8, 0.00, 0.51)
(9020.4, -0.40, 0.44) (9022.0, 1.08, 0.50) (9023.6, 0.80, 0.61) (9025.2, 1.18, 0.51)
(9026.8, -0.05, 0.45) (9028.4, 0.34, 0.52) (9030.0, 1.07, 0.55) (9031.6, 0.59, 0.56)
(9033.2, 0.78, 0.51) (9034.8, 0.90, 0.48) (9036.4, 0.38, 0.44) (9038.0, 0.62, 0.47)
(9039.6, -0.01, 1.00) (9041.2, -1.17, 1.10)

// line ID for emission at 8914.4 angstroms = H-beta 4861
